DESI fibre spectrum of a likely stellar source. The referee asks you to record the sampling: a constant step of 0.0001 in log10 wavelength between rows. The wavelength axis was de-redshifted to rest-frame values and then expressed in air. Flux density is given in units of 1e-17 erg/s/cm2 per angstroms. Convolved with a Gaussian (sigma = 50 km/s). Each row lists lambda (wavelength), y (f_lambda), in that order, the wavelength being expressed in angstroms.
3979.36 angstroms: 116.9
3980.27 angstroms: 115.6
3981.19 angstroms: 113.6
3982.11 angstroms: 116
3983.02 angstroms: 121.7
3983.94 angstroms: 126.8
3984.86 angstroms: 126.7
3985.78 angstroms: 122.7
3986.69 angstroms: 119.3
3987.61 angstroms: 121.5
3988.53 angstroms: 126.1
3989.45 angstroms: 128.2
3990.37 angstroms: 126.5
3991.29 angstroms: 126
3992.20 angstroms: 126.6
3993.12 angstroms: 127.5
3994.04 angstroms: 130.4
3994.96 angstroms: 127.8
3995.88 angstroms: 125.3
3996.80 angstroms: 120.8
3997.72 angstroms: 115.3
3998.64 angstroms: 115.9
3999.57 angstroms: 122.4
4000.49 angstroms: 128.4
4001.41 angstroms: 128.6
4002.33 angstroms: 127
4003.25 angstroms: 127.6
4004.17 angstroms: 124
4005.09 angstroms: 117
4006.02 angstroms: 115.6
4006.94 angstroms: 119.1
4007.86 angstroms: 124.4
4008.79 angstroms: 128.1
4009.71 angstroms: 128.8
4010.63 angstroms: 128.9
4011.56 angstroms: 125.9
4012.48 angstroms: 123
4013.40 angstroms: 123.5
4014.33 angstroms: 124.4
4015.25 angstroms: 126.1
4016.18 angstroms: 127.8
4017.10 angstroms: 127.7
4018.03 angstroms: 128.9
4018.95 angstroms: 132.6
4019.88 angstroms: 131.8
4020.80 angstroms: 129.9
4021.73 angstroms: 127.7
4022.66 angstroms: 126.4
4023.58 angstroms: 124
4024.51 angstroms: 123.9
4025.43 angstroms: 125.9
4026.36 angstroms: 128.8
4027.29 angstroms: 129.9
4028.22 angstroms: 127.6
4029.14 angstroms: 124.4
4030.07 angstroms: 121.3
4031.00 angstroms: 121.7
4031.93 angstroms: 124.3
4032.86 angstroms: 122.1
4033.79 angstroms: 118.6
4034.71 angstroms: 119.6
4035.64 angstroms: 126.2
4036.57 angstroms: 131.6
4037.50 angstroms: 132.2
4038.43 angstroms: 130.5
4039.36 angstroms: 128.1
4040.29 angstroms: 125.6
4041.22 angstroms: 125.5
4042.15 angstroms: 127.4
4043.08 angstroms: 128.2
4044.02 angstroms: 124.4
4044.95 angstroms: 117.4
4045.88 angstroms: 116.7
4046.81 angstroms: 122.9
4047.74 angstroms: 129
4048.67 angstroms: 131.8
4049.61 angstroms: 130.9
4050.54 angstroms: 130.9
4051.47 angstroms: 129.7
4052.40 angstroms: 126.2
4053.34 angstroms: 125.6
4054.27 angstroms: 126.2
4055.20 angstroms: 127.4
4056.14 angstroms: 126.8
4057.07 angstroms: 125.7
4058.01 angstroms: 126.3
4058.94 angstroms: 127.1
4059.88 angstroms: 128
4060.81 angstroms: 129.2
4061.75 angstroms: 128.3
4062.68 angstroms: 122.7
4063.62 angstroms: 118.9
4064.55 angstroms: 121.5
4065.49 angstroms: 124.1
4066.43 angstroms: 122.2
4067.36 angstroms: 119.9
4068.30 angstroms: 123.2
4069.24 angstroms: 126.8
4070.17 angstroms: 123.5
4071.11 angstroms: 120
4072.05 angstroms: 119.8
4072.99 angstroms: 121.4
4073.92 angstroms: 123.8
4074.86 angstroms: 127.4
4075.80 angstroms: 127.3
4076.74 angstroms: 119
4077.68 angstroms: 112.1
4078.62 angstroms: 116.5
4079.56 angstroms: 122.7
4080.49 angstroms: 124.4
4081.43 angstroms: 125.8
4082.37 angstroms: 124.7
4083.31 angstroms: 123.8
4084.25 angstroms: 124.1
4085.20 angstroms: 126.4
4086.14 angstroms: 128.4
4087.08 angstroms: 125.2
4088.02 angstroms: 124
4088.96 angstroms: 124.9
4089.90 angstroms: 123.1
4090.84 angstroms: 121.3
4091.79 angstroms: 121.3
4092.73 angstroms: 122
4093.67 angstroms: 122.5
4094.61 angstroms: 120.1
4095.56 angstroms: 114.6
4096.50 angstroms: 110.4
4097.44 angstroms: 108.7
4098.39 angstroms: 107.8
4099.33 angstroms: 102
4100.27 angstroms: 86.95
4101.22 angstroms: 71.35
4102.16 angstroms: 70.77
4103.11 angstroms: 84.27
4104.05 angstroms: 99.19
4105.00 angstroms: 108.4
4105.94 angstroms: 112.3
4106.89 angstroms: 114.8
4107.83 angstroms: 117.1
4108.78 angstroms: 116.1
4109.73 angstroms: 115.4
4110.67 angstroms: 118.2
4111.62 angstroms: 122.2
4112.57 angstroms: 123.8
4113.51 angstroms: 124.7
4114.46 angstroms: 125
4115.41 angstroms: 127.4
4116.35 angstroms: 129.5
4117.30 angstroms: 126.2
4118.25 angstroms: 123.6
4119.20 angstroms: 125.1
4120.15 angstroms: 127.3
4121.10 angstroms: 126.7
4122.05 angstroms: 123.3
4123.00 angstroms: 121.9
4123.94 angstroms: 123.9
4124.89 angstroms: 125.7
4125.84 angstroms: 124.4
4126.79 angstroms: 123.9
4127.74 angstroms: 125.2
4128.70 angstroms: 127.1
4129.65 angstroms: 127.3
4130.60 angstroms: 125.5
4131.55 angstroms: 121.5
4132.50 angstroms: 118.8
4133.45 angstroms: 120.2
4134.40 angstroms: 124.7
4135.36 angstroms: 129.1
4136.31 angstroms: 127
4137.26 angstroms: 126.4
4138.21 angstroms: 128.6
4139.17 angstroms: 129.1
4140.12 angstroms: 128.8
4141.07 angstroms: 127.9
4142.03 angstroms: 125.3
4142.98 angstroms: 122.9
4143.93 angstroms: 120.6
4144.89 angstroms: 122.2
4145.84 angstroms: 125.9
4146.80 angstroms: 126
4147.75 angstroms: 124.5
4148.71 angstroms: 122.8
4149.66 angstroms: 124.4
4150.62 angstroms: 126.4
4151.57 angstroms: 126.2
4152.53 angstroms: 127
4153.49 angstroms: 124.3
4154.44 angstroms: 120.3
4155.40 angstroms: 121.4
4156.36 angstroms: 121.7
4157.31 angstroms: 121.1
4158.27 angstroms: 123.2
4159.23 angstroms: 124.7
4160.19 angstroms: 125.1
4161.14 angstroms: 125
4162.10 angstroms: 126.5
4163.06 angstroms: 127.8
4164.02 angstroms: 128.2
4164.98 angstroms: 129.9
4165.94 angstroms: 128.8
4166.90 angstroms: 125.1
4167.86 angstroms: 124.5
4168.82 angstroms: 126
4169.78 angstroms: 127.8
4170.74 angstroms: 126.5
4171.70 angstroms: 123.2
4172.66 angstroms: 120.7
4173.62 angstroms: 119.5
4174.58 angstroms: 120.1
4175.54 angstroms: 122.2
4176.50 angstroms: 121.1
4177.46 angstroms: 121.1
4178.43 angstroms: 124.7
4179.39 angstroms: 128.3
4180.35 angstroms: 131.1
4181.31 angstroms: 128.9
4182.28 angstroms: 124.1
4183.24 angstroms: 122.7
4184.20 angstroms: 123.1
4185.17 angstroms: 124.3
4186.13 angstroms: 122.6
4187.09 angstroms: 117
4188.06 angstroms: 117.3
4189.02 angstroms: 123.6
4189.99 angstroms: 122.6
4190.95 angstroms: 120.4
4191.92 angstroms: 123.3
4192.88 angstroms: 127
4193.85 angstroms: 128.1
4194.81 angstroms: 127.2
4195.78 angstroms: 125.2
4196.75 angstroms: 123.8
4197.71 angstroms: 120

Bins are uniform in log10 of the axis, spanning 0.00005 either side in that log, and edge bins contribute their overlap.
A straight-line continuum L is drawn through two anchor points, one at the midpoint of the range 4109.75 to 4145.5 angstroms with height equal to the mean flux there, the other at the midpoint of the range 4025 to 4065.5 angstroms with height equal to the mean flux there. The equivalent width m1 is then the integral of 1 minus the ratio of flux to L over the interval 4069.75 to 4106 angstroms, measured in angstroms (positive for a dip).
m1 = 2.9 angstroms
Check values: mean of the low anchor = 126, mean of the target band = 115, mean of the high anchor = 125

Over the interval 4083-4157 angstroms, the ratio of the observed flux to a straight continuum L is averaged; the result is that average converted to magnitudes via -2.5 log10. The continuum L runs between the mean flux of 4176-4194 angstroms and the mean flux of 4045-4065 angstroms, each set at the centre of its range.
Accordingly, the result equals 0.043 mag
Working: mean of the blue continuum 126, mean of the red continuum 124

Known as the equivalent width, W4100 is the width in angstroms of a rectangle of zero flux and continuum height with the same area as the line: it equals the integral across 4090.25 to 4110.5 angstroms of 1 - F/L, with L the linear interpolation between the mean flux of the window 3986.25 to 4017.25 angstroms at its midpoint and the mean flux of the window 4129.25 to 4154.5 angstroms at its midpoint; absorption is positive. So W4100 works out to 2.9 angstroms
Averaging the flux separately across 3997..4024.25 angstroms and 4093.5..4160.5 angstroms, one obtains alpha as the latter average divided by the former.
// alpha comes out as 1.0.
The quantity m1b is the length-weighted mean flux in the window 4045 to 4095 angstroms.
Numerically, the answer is 124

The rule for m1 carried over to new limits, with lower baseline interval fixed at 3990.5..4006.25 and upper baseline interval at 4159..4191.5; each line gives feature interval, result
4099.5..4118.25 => 2.1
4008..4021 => -0.4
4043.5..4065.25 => -0.3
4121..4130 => 0.0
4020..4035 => -0.1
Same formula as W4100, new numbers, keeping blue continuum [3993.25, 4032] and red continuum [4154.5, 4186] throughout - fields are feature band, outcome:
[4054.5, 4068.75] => 0.0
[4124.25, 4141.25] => -0.1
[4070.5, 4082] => 0.3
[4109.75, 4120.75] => 0.0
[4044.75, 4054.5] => -0.1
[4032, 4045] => -0.1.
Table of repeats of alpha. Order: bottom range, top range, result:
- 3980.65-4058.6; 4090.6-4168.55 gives 0.96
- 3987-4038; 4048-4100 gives 0.98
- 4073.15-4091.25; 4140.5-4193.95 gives 1.01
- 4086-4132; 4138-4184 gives 1.07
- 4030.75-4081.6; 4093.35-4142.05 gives 0.95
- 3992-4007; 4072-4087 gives 1.00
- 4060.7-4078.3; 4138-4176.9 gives 1.02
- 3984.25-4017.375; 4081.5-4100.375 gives 0.95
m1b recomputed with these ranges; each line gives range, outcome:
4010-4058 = 126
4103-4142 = 122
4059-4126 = 119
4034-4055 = 127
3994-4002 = 124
